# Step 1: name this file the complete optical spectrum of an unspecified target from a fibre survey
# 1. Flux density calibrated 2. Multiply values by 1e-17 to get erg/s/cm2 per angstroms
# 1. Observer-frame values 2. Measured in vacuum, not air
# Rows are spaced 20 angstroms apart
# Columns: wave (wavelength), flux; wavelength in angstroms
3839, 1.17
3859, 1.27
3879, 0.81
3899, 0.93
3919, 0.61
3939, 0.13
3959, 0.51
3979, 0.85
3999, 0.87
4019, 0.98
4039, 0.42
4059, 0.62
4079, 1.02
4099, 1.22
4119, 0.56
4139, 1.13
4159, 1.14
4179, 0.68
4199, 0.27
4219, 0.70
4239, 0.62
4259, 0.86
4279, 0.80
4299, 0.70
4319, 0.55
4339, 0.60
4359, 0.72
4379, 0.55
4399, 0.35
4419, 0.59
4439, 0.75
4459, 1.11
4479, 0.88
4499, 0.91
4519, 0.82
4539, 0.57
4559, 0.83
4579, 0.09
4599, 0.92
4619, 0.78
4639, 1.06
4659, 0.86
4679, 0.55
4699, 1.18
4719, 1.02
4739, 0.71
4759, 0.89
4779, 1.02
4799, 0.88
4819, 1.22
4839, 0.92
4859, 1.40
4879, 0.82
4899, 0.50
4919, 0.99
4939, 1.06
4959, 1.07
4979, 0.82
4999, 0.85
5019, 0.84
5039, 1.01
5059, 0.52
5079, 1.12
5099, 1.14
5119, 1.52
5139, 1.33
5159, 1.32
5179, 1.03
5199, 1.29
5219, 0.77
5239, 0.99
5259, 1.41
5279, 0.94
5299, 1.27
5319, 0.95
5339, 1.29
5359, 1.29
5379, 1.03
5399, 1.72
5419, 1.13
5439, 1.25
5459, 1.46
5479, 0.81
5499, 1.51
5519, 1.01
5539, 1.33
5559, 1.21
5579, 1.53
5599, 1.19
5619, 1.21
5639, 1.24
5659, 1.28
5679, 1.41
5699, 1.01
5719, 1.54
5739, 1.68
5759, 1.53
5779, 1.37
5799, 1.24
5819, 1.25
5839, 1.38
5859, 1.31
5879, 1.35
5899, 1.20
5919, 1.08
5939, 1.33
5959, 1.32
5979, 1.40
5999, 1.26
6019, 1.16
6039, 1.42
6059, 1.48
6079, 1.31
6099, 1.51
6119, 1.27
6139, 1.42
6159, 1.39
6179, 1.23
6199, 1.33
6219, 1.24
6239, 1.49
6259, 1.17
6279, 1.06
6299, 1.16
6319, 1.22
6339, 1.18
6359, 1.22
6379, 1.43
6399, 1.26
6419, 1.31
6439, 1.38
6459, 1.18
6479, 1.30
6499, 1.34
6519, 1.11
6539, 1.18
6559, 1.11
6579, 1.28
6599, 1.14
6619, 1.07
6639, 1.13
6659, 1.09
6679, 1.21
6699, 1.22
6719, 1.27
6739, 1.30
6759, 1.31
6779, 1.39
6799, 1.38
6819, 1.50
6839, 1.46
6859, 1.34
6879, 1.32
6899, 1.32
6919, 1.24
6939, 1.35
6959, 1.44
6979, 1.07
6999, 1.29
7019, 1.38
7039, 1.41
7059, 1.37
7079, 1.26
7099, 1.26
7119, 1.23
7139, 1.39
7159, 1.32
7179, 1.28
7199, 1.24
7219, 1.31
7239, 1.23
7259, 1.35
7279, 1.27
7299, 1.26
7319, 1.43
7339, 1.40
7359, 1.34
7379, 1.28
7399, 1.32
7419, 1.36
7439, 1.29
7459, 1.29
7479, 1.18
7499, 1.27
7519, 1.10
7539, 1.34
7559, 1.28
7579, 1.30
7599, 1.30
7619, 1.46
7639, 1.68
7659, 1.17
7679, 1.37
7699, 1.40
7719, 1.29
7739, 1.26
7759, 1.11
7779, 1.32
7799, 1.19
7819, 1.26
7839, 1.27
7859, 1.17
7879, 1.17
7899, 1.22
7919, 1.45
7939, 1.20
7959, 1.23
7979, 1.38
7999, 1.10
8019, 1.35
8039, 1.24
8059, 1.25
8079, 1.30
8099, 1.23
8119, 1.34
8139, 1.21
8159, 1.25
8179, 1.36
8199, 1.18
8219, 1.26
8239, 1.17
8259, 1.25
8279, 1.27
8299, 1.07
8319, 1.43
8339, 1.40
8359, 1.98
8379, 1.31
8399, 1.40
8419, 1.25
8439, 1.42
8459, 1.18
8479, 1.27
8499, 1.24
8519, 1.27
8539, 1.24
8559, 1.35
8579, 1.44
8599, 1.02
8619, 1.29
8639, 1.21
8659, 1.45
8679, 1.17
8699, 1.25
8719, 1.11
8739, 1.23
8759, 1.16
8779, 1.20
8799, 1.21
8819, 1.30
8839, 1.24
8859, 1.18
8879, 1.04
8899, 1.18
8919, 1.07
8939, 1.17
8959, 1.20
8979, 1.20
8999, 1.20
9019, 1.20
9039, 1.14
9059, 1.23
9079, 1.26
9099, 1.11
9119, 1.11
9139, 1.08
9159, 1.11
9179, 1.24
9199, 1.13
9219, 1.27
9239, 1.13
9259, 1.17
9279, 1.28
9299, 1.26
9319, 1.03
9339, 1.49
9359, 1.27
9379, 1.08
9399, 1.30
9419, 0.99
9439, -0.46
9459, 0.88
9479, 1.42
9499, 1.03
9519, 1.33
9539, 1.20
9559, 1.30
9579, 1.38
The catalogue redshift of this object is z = 0.27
